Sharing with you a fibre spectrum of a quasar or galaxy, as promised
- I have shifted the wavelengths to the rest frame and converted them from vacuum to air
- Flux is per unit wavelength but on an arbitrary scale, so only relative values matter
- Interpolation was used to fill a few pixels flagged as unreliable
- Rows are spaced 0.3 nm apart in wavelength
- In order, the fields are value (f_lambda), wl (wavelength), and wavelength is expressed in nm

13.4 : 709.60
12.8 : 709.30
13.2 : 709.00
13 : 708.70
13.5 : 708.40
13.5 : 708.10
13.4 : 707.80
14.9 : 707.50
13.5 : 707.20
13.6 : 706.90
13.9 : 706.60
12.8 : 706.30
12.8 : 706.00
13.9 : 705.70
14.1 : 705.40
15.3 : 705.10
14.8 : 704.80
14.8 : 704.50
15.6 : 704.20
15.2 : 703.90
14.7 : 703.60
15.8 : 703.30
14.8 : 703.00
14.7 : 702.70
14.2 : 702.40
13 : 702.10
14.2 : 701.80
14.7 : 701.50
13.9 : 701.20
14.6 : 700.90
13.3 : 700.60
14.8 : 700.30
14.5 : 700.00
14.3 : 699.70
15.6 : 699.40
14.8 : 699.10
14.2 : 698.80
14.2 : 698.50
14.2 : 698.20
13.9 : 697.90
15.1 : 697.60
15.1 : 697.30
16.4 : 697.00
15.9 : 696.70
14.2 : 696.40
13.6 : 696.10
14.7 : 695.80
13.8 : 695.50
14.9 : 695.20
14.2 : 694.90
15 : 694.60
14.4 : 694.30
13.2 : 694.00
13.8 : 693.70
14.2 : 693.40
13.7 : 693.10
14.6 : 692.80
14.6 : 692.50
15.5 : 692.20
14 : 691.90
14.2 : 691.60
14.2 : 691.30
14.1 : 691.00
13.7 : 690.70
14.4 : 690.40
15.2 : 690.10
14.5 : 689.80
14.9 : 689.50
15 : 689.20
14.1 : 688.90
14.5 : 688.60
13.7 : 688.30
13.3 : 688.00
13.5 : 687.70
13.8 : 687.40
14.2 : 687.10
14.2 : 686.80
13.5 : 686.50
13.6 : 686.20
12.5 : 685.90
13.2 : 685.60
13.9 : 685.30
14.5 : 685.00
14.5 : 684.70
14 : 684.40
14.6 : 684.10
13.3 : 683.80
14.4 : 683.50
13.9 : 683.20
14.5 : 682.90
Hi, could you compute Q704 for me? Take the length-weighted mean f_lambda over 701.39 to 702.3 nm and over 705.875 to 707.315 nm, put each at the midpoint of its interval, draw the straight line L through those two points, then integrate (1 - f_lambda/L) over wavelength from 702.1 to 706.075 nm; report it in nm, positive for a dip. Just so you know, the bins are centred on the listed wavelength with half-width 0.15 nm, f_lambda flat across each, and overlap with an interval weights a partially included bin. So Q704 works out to -0.29 nm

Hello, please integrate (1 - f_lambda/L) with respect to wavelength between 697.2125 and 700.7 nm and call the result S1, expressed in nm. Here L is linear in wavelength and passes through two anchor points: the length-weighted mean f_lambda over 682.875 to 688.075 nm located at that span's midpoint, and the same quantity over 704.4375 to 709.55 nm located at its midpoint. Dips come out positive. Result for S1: -0.19 nm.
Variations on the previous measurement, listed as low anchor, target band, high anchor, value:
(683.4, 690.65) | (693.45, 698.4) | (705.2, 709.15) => -0.24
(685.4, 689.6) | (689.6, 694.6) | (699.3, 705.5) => -0.08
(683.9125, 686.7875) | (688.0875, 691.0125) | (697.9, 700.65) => -0.08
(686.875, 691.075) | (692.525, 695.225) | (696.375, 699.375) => 0.07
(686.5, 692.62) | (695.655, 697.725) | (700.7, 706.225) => -0.09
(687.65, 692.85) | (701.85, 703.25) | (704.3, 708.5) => -0.03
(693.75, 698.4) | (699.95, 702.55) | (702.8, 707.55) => 0.06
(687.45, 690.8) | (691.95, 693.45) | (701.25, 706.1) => -0.02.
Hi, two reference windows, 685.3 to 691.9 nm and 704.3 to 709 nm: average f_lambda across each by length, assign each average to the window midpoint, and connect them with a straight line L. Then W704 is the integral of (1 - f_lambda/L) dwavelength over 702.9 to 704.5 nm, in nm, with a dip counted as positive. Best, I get -0.15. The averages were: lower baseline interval 14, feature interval 15.2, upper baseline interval 13.9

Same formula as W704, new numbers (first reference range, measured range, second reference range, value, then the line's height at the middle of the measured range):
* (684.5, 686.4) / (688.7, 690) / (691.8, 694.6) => -0.06 nm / 14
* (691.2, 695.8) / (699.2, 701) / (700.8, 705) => 0.00 nm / 14.5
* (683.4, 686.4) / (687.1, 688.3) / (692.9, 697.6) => 0.03 nm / 14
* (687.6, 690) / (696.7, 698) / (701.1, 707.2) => -0.09 nm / 14.3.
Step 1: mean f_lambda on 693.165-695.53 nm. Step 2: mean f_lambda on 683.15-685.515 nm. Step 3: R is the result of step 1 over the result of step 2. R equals 1.0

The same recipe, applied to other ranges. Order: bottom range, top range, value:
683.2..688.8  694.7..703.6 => 1.05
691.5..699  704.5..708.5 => 0.96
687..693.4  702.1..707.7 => 1.01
